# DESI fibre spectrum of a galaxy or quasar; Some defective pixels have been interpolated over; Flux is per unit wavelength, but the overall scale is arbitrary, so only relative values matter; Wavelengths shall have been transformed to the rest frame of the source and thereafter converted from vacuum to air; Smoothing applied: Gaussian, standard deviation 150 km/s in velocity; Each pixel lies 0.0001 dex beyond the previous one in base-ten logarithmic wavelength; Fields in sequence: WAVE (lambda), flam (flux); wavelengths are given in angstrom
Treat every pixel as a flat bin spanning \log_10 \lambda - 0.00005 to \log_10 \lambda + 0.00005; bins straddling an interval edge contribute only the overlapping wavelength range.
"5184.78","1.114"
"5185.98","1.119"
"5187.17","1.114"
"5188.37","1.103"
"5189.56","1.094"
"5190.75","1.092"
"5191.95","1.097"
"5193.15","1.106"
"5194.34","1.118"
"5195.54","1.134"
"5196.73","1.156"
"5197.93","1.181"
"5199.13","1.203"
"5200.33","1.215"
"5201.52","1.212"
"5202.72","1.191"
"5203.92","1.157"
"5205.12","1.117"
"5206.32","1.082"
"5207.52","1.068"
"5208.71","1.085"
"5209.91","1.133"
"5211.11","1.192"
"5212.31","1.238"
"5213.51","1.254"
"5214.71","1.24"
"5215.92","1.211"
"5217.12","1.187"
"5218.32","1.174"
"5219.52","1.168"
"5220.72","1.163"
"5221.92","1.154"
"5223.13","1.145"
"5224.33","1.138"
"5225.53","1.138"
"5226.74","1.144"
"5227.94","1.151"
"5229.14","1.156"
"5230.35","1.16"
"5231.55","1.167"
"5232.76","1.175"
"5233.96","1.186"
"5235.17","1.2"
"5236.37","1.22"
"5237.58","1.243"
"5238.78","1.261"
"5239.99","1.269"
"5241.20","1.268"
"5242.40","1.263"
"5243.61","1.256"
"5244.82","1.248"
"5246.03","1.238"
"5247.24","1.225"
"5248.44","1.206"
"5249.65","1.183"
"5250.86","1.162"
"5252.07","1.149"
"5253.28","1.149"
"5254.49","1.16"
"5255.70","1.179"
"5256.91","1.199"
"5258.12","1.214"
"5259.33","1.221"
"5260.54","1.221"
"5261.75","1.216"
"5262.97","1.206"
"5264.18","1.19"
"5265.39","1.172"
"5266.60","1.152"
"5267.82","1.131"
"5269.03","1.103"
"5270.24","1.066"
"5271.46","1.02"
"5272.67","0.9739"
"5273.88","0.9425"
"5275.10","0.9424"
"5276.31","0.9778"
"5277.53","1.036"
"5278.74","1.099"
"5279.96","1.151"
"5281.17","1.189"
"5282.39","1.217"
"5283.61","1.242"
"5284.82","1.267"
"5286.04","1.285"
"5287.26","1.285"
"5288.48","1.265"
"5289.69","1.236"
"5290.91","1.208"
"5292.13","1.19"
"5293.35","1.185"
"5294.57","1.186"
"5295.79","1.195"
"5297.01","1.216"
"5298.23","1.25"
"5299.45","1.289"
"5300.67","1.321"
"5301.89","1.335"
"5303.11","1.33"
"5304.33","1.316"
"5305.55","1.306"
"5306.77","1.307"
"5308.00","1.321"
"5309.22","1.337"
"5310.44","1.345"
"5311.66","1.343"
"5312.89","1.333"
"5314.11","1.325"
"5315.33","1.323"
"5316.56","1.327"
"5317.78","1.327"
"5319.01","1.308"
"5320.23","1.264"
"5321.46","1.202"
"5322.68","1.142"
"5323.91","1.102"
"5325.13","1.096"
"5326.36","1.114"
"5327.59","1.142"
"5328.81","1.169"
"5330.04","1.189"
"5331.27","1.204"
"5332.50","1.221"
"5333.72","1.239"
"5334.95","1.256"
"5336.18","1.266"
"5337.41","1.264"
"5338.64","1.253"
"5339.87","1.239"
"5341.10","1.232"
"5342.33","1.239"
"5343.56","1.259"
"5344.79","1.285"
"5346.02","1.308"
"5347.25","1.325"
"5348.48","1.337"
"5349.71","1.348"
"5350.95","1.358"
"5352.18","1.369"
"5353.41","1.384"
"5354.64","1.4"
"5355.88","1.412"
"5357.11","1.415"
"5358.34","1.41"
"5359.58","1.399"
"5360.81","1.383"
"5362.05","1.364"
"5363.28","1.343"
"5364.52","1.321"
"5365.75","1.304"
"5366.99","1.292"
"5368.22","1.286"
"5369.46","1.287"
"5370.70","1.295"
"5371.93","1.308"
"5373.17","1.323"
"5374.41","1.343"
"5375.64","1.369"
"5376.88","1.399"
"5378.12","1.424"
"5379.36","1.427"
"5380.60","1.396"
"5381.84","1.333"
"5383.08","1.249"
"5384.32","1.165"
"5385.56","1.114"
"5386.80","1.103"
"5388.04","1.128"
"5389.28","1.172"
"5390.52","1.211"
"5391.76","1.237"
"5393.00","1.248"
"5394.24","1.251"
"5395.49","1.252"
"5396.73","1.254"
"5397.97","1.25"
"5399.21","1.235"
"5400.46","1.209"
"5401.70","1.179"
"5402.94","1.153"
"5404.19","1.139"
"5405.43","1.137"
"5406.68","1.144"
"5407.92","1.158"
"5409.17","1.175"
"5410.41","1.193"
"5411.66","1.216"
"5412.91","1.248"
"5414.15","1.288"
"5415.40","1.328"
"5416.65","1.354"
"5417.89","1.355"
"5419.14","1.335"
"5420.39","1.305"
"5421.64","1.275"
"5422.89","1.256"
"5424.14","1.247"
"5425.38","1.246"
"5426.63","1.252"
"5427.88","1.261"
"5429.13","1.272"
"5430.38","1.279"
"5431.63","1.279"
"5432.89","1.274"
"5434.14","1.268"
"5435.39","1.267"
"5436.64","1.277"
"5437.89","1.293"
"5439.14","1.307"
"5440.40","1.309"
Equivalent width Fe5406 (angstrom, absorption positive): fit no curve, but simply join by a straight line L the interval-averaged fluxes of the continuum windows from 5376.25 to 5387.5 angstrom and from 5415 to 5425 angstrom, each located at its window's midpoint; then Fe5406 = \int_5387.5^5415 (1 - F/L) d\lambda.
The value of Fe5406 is 1.95 angstrom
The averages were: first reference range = 1.29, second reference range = 1.31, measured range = 1.2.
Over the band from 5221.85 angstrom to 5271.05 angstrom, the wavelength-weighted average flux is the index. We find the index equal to 1.19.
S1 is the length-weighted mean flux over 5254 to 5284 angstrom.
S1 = 1.13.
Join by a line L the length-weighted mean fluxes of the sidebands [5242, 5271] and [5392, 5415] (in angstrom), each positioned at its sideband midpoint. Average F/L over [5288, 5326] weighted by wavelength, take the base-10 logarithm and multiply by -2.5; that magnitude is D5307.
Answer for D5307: -0.06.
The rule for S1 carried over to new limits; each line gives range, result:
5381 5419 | 1.22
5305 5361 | 1.28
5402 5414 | 1.18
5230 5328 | 1.21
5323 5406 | 1.27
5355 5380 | 1.36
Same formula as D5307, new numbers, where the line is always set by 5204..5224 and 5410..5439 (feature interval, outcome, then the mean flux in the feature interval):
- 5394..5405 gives 0.047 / 1.21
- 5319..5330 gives 0.053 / 1.16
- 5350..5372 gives -0.092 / 1.35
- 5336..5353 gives -0.051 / 1.29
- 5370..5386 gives -0.058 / 1.32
